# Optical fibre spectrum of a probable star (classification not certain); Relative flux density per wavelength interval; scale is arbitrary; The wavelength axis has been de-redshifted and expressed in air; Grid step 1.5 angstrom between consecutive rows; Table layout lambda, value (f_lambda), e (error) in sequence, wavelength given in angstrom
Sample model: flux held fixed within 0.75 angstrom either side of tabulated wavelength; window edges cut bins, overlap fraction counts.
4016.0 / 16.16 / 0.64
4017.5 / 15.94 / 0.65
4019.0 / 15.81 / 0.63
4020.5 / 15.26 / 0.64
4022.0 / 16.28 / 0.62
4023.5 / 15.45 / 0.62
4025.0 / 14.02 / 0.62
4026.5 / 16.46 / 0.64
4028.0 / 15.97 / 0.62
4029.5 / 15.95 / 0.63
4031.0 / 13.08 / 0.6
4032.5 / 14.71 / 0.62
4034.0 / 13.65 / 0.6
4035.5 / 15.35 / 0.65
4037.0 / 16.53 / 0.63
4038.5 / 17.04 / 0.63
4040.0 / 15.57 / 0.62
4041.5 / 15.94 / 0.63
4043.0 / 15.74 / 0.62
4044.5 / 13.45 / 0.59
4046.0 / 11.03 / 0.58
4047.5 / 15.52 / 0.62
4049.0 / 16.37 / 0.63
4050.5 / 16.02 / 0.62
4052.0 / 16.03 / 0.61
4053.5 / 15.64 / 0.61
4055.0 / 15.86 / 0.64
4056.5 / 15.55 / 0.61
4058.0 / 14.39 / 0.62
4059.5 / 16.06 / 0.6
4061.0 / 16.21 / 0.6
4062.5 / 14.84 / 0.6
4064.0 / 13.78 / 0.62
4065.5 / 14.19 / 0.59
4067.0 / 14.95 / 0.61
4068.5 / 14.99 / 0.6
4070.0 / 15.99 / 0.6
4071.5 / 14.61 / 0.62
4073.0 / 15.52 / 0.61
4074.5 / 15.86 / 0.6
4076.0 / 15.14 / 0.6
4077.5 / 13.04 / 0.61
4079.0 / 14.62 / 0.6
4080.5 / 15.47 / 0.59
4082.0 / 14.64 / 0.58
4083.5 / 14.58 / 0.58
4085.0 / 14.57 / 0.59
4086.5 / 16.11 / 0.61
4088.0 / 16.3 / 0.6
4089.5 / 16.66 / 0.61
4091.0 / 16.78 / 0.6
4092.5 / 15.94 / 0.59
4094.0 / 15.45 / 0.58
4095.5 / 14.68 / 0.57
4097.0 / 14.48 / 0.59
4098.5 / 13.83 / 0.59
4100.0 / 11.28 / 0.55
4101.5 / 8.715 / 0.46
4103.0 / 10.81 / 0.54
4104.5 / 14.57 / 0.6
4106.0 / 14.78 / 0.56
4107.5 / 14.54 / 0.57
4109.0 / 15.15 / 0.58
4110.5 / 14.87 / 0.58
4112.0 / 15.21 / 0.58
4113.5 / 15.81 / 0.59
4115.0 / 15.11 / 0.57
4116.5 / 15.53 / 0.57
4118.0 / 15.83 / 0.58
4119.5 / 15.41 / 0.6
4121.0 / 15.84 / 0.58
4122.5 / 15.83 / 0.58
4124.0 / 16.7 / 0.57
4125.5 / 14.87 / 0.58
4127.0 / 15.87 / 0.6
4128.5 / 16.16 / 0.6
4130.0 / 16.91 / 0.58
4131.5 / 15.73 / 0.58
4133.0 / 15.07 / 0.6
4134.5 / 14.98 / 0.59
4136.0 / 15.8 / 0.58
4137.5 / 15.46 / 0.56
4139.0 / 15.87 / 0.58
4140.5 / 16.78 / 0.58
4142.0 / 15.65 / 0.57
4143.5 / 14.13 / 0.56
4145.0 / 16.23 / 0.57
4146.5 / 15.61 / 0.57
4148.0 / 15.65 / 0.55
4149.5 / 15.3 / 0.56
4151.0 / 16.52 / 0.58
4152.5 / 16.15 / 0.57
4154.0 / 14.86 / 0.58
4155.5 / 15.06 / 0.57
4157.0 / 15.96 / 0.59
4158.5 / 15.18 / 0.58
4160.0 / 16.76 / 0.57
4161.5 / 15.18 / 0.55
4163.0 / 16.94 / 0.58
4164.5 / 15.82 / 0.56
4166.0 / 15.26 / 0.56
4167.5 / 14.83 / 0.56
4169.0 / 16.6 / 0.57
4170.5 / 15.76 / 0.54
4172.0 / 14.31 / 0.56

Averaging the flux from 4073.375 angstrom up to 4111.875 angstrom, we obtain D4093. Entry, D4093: 14.5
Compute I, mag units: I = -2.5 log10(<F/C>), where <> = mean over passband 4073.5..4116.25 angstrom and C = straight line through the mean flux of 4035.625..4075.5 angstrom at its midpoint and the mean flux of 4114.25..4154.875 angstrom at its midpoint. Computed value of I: 0.06 mag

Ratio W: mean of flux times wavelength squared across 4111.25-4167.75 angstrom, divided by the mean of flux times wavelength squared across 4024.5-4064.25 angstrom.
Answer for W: 1.08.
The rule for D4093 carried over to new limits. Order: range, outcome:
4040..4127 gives 15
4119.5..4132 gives 16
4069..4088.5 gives 15.1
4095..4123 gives 14.3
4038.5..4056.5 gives 15.3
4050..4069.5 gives 15.3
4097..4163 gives 15.2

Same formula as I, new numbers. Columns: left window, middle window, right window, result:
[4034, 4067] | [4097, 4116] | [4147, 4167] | 0.128 mag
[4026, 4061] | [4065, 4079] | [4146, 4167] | 0.036 mag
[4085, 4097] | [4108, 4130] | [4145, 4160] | 0.009 mag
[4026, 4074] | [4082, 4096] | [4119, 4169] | -0.015 mag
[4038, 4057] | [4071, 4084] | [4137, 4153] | 0.045 mag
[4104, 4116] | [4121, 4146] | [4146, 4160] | -0.027 mag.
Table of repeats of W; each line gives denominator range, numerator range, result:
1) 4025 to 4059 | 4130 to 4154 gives 1.08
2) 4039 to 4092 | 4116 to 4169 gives 1.07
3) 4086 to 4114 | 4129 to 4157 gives 1.10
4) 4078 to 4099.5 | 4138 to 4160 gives 1.06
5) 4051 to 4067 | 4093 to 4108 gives 0.89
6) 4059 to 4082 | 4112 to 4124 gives 1.07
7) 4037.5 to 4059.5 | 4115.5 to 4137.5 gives 1.07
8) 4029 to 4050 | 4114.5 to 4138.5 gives 1.09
